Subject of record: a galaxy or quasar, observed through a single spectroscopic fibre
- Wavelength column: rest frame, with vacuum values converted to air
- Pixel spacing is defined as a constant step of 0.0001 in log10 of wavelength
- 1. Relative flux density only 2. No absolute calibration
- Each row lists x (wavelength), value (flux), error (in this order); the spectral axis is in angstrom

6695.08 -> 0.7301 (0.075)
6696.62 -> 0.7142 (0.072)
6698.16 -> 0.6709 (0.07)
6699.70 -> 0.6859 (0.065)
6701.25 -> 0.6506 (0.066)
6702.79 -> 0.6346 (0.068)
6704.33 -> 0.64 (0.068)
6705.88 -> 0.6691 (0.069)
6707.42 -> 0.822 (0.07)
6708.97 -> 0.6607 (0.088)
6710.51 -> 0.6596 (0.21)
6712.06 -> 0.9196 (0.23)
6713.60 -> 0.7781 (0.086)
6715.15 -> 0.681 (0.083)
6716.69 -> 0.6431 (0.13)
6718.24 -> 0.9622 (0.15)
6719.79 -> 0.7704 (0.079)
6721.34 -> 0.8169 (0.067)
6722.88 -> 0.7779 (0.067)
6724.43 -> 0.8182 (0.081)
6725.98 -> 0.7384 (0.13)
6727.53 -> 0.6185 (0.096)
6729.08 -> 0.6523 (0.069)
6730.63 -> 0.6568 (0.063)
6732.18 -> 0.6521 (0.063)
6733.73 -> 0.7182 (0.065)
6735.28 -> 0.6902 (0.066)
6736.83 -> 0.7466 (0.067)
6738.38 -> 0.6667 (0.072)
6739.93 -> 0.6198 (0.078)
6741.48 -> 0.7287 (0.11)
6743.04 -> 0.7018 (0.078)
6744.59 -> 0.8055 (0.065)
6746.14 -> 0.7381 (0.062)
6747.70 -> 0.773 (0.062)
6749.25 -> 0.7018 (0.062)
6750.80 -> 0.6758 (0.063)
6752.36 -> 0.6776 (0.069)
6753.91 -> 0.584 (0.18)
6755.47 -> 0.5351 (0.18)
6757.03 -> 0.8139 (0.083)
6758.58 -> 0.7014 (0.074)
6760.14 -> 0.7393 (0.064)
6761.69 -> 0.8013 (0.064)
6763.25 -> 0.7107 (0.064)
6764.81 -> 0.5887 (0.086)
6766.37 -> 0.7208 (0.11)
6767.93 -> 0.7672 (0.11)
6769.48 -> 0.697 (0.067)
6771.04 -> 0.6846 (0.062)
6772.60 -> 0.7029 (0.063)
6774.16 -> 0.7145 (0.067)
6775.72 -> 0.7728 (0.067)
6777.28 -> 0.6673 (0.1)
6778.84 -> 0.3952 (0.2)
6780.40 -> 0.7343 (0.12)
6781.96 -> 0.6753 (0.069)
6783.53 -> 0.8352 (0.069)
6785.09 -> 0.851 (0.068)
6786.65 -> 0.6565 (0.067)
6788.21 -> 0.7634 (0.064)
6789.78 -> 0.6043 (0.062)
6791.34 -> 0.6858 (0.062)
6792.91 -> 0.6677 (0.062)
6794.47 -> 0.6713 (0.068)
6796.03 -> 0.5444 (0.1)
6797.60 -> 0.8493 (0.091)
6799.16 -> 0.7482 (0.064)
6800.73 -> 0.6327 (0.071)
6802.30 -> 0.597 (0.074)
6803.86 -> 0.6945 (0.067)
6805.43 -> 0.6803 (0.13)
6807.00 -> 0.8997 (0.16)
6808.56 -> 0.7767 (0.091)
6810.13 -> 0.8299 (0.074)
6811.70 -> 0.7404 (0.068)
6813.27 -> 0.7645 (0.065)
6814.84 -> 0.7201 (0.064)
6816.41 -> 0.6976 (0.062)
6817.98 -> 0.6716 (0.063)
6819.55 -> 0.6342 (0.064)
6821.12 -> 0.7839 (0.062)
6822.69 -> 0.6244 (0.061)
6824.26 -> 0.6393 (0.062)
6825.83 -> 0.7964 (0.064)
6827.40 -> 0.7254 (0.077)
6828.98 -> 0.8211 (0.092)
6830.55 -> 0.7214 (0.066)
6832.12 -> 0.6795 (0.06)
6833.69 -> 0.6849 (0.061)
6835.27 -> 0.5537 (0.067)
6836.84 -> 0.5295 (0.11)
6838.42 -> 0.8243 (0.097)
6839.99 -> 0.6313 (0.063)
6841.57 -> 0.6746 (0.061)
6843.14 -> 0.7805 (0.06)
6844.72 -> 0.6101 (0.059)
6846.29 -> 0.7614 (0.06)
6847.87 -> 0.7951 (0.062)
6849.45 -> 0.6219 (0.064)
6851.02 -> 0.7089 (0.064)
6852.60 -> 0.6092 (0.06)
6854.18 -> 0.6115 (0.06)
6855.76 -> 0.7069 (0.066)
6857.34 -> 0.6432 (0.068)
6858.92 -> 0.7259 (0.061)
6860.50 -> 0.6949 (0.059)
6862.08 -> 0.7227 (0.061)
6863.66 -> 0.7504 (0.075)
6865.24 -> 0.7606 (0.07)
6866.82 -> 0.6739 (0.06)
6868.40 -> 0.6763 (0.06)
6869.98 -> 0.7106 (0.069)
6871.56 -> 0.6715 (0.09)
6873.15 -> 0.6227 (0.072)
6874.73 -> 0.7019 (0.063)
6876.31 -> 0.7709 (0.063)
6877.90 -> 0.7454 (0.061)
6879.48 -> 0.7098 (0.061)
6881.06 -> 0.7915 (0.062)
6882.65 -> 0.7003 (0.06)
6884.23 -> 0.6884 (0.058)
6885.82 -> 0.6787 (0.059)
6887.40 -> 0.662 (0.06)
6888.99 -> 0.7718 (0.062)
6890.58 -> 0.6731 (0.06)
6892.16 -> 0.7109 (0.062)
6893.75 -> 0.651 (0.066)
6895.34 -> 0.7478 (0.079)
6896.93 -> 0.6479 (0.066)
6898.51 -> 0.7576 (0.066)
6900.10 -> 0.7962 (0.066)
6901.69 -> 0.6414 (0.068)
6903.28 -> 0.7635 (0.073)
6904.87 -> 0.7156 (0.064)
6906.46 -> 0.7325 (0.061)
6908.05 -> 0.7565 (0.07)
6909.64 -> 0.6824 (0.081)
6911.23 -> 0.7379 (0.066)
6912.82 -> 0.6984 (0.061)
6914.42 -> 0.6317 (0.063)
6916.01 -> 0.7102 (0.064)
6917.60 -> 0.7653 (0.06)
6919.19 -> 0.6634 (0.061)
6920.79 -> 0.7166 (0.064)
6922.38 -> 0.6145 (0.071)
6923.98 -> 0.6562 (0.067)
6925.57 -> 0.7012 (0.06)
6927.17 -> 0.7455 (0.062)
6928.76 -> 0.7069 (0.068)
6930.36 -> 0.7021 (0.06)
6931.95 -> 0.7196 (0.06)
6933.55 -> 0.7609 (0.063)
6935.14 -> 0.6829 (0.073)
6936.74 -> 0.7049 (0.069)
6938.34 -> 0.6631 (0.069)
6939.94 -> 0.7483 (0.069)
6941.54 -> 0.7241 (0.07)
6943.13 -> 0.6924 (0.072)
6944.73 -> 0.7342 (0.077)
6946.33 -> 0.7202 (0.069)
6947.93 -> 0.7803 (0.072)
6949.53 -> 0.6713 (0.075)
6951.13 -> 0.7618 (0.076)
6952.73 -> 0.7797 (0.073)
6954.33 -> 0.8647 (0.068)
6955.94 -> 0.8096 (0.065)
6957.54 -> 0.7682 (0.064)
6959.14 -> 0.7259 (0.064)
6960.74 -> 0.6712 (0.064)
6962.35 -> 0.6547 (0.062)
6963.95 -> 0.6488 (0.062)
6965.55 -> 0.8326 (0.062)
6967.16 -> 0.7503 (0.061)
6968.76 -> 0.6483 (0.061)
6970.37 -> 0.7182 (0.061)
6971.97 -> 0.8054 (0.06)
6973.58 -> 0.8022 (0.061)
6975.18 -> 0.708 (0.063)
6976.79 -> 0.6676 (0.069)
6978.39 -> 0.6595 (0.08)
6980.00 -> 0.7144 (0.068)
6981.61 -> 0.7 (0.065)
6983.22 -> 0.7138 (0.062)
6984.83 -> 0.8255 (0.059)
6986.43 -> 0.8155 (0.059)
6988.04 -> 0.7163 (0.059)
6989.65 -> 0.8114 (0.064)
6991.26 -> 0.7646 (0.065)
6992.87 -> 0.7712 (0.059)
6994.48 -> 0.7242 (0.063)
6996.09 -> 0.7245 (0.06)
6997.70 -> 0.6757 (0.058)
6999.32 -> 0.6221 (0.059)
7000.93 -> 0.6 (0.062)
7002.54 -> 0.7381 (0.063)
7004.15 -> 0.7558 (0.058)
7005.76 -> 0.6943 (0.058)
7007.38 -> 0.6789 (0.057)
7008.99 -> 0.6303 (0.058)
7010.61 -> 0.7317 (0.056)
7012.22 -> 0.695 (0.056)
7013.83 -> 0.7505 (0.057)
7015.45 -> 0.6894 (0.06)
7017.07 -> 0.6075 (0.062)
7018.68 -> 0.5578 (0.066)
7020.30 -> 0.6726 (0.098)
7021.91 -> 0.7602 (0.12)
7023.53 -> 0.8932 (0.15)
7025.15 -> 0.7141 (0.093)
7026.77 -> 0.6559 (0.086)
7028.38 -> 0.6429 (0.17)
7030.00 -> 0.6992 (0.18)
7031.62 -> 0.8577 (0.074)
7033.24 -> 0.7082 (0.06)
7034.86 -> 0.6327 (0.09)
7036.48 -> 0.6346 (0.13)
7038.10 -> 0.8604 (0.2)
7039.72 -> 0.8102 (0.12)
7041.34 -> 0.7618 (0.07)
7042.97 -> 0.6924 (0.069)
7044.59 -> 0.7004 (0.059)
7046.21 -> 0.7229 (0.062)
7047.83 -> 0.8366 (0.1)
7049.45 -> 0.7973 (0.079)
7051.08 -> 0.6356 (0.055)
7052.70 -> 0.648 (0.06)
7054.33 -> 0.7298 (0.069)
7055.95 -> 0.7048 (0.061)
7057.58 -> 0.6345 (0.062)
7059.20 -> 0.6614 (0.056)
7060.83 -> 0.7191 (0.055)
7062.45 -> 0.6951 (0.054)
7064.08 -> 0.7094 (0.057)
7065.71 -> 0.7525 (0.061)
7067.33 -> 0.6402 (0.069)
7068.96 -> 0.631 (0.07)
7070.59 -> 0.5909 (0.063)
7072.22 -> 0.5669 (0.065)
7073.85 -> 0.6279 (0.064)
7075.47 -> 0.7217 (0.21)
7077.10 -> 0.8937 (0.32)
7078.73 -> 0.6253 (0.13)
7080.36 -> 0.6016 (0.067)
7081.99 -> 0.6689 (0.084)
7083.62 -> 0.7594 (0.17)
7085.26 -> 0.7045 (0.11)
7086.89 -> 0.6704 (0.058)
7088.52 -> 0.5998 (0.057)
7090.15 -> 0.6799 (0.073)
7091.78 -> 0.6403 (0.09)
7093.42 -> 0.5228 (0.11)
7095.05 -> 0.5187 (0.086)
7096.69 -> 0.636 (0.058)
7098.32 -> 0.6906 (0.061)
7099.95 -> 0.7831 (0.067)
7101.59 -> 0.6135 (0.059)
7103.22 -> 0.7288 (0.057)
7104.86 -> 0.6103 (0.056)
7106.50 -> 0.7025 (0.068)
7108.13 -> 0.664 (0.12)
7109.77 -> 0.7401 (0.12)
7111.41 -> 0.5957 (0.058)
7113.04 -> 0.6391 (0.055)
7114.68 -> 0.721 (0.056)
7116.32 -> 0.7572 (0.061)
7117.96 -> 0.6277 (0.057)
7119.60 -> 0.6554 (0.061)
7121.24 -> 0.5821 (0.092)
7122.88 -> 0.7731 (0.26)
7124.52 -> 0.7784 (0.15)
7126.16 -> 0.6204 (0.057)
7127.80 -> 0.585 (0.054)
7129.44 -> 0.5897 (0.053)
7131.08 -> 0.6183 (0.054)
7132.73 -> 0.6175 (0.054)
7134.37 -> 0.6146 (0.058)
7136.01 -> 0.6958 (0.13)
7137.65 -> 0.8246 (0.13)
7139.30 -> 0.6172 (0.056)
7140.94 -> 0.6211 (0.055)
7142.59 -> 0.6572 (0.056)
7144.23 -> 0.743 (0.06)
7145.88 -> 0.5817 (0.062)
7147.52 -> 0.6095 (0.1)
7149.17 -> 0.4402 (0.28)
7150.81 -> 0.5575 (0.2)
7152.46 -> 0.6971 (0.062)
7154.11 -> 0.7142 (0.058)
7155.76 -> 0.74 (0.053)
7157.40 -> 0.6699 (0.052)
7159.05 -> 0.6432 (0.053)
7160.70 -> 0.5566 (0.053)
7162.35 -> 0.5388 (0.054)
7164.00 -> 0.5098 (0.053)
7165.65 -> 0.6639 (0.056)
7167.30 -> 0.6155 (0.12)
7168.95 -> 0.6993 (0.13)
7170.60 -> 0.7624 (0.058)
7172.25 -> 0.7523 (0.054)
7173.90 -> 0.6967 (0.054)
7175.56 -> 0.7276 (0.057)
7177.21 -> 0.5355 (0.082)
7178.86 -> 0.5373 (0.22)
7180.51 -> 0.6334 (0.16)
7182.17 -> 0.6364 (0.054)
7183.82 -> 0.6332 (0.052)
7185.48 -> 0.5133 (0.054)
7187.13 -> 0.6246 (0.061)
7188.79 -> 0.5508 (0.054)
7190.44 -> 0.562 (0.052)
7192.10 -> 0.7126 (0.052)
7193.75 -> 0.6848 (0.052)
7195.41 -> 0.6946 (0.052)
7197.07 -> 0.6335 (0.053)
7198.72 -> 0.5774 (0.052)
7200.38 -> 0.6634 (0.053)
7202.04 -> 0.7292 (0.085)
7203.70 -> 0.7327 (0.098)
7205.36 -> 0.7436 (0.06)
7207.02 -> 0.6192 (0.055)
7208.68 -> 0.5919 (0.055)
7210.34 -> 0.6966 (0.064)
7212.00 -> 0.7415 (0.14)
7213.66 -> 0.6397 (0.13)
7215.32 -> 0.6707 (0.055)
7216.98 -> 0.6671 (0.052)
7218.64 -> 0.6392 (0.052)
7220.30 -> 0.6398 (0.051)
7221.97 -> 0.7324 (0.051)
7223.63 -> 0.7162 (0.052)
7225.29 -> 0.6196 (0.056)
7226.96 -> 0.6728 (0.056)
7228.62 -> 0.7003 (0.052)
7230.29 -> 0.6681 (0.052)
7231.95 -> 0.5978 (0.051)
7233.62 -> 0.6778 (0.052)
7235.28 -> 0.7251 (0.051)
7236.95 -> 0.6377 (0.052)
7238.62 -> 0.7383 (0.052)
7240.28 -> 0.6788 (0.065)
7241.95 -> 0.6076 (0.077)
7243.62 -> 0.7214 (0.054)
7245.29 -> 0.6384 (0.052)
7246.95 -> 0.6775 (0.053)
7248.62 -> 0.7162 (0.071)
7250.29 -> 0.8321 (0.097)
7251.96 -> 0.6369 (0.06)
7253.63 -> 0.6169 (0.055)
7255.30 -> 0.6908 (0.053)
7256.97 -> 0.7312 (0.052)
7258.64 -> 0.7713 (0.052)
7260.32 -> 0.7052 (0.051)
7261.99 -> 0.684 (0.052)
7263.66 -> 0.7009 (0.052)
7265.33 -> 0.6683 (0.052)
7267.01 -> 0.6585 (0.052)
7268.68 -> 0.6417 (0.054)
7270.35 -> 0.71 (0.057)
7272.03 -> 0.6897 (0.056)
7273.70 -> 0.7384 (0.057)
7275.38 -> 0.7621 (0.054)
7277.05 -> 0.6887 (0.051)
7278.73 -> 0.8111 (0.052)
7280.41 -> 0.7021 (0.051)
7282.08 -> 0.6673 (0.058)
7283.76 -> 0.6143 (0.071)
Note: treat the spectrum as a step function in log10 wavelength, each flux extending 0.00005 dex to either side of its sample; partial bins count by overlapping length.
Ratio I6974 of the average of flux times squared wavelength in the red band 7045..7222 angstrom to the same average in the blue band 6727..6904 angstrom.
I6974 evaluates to 1.0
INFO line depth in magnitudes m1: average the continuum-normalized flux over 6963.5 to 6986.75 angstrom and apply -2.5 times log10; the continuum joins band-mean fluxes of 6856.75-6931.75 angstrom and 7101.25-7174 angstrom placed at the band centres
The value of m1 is -0.07 mag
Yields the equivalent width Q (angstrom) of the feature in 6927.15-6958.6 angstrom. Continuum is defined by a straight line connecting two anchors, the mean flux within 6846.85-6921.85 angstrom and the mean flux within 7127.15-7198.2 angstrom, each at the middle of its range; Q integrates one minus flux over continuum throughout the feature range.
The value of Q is -2.1 angstrom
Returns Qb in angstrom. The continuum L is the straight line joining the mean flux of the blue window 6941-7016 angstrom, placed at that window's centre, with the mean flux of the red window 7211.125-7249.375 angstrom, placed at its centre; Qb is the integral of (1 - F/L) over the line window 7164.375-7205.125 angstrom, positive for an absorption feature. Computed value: 2.1 angstrom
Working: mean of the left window 0.727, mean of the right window 0.675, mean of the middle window 0.649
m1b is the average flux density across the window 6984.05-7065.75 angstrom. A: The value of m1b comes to 0.716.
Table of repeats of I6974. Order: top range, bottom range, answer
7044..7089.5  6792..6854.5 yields 1.05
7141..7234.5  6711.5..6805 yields 1.03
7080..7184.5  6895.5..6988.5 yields 0.95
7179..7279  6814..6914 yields 1.06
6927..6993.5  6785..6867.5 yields 1.09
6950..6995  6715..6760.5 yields 1.12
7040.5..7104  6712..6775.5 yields 1.04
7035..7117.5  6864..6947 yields 1.01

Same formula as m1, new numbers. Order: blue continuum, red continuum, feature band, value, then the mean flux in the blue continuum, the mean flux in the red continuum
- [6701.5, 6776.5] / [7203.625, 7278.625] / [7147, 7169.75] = 0.12 mag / 0.715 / 0.686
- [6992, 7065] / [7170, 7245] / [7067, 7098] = 0.07 mag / 0.708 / 0.66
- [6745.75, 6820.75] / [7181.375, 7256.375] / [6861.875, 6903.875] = -0.02 mag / 0.704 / 0.665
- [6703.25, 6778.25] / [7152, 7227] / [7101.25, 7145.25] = -0.01 mag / 0.715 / 0.652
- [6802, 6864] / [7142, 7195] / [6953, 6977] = -0.10 mag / 0.704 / 0.632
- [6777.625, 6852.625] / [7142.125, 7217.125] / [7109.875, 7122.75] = -0.02 mag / 0.701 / 0.643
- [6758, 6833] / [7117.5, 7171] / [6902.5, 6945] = -0.04 mag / 0.71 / 0.642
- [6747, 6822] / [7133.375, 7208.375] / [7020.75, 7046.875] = -0.11 mag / 0.705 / 0.643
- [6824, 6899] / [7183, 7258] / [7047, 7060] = -0.04 mag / 0.699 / 0.667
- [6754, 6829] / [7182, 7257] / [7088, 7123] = 0.03 mag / 0.707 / 0.666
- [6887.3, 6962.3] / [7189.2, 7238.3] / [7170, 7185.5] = 0.04 mag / 0.718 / 0.668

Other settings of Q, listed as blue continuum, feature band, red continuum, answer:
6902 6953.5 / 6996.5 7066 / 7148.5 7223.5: -2.02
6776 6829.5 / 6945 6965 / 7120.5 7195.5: -1.78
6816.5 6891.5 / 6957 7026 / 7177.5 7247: -3.57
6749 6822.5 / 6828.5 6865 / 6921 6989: 1.11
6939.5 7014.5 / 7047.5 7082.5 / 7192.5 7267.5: 1.33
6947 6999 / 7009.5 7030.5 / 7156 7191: 0.45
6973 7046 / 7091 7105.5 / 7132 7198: 0.71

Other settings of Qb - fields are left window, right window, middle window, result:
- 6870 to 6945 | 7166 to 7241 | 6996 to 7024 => 0.1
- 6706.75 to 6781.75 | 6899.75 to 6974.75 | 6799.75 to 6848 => 0.6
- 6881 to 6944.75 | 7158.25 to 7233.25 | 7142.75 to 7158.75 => 0.4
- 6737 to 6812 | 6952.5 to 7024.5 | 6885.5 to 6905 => 0.1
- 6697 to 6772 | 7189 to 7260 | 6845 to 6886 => 0.1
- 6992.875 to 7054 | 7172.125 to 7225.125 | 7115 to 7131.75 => 0.4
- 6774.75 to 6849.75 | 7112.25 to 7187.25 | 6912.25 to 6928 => -0.1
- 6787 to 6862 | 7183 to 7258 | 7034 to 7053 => -1.4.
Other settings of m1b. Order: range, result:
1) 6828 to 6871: 0.692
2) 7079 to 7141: 0.66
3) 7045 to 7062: 0.709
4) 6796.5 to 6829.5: 0.727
